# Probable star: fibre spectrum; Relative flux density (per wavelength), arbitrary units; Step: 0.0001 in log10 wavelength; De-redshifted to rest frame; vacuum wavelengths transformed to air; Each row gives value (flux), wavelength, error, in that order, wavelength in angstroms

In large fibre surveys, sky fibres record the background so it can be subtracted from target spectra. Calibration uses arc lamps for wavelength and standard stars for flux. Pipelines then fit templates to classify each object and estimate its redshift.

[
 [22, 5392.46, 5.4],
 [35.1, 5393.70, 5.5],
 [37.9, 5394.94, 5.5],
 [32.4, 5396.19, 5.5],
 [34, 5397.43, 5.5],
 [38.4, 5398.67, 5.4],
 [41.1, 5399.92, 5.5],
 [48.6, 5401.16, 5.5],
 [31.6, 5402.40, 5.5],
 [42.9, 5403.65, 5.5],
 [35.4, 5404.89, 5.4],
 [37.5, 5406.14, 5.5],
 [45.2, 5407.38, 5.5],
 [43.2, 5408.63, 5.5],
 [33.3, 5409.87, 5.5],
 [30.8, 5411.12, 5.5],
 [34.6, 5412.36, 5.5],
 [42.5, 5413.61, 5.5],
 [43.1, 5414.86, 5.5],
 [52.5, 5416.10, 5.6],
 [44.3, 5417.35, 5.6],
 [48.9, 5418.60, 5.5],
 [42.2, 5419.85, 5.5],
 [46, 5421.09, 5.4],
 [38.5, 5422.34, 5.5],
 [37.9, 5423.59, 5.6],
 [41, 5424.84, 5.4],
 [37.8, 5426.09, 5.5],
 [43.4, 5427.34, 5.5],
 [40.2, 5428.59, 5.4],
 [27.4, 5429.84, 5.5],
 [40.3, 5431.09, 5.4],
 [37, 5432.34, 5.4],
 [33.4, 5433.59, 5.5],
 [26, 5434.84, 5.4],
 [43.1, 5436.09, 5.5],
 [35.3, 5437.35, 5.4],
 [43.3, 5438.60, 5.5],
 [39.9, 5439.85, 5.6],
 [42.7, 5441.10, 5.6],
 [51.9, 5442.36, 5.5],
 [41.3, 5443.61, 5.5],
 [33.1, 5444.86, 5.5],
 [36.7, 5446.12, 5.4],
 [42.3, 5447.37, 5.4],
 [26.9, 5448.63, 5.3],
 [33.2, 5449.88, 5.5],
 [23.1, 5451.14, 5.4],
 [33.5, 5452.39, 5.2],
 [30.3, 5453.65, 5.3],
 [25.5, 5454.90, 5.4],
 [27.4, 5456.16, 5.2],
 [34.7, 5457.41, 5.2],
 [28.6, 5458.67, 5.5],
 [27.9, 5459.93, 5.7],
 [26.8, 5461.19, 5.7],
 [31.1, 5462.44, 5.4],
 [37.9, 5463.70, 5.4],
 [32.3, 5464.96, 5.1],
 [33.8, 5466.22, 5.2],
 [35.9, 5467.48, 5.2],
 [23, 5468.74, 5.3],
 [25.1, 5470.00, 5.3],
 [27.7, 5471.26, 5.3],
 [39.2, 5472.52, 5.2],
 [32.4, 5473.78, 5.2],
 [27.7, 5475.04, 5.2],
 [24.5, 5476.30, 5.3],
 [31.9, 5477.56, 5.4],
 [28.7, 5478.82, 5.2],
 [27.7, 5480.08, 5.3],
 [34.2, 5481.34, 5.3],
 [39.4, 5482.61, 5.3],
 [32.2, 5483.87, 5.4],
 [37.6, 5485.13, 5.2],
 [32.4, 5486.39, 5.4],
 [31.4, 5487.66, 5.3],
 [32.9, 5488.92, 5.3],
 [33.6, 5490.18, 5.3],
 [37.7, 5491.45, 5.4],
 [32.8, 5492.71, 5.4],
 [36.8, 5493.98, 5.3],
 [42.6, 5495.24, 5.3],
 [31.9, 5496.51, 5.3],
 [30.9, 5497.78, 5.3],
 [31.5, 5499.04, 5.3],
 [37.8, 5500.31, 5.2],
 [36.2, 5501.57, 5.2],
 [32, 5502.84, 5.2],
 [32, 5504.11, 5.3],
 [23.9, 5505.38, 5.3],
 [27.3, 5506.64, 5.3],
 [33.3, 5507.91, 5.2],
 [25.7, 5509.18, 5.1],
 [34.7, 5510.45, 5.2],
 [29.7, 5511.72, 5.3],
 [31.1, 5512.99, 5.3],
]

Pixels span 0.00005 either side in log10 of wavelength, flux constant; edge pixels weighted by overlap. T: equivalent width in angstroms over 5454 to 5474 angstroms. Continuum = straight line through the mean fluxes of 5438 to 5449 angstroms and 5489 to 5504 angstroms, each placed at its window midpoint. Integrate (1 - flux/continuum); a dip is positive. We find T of 3.9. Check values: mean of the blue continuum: 40.1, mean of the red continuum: 34.7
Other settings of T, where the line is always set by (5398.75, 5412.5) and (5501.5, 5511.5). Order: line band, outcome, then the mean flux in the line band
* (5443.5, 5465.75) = 1.94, 31.6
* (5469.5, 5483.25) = 0.81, 30.8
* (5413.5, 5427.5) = -2.14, 43.2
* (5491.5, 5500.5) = -1.09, 34.9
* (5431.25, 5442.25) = -0.70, 38.4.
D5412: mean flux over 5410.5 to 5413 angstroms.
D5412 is 32.8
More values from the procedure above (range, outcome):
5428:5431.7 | 35.9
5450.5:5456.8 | 28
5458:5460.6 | 28.2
